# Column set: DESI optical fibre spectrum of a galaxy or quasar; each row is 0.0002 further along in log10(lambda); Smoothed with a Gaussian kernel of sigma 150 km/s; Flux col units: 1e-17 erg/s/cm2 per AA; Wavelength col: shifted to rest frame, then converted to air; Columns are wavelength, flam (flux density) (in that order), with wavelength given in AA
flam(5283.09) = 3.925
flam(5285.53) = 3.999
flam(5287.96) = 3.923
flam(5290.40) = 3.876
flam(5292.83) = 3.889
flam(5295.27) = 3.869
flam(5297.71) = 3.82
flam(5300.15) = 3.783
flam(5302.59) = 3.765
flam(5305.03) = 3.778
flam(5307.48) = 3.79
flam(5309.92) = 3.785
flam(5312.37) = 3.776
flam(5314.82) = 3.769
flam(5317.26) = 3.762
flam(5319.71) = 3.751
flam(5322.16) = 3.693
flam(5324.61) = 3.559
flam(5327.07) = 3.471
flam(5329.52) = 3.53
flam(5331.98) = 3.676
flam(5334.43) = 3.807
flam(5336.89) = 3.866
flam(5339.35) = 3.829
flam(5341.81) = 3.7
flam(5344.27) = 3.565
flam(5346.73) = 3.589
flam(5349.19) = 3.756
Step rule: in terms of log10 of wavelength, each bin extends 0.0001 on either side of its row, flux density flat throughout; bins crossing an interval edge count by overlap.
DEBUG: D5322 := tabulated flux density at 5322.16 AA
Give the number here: 3.693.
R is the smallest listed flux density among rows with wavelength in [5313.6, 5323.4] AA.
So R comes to 3.693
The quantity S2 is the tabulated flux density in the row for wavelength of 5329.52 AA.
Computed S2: 3.53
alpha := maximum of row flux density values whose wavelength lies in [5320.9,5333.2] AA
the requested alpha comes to 3.693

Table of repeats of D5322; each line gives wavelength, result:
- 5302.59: 3.765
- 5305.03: 3.778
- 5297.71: 3.82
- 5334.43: 3.807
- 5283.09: 3.925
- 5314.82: 3.769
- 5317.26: 3.762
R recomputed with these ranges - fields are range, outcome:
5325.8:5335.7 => 3.471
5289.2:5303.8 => 3.765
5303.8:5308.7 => 3.778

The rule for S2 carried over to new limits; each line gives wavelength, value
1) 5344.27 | 3.565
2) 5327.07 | 3.471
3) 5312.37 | 3.776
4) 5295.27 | 3.869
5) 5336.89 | 3.866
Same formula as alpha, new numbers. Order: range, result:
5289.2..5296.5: 3.889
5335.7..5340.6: 3.866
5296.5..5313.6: 3.82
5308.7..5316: 3.785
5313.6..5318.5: 3.769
